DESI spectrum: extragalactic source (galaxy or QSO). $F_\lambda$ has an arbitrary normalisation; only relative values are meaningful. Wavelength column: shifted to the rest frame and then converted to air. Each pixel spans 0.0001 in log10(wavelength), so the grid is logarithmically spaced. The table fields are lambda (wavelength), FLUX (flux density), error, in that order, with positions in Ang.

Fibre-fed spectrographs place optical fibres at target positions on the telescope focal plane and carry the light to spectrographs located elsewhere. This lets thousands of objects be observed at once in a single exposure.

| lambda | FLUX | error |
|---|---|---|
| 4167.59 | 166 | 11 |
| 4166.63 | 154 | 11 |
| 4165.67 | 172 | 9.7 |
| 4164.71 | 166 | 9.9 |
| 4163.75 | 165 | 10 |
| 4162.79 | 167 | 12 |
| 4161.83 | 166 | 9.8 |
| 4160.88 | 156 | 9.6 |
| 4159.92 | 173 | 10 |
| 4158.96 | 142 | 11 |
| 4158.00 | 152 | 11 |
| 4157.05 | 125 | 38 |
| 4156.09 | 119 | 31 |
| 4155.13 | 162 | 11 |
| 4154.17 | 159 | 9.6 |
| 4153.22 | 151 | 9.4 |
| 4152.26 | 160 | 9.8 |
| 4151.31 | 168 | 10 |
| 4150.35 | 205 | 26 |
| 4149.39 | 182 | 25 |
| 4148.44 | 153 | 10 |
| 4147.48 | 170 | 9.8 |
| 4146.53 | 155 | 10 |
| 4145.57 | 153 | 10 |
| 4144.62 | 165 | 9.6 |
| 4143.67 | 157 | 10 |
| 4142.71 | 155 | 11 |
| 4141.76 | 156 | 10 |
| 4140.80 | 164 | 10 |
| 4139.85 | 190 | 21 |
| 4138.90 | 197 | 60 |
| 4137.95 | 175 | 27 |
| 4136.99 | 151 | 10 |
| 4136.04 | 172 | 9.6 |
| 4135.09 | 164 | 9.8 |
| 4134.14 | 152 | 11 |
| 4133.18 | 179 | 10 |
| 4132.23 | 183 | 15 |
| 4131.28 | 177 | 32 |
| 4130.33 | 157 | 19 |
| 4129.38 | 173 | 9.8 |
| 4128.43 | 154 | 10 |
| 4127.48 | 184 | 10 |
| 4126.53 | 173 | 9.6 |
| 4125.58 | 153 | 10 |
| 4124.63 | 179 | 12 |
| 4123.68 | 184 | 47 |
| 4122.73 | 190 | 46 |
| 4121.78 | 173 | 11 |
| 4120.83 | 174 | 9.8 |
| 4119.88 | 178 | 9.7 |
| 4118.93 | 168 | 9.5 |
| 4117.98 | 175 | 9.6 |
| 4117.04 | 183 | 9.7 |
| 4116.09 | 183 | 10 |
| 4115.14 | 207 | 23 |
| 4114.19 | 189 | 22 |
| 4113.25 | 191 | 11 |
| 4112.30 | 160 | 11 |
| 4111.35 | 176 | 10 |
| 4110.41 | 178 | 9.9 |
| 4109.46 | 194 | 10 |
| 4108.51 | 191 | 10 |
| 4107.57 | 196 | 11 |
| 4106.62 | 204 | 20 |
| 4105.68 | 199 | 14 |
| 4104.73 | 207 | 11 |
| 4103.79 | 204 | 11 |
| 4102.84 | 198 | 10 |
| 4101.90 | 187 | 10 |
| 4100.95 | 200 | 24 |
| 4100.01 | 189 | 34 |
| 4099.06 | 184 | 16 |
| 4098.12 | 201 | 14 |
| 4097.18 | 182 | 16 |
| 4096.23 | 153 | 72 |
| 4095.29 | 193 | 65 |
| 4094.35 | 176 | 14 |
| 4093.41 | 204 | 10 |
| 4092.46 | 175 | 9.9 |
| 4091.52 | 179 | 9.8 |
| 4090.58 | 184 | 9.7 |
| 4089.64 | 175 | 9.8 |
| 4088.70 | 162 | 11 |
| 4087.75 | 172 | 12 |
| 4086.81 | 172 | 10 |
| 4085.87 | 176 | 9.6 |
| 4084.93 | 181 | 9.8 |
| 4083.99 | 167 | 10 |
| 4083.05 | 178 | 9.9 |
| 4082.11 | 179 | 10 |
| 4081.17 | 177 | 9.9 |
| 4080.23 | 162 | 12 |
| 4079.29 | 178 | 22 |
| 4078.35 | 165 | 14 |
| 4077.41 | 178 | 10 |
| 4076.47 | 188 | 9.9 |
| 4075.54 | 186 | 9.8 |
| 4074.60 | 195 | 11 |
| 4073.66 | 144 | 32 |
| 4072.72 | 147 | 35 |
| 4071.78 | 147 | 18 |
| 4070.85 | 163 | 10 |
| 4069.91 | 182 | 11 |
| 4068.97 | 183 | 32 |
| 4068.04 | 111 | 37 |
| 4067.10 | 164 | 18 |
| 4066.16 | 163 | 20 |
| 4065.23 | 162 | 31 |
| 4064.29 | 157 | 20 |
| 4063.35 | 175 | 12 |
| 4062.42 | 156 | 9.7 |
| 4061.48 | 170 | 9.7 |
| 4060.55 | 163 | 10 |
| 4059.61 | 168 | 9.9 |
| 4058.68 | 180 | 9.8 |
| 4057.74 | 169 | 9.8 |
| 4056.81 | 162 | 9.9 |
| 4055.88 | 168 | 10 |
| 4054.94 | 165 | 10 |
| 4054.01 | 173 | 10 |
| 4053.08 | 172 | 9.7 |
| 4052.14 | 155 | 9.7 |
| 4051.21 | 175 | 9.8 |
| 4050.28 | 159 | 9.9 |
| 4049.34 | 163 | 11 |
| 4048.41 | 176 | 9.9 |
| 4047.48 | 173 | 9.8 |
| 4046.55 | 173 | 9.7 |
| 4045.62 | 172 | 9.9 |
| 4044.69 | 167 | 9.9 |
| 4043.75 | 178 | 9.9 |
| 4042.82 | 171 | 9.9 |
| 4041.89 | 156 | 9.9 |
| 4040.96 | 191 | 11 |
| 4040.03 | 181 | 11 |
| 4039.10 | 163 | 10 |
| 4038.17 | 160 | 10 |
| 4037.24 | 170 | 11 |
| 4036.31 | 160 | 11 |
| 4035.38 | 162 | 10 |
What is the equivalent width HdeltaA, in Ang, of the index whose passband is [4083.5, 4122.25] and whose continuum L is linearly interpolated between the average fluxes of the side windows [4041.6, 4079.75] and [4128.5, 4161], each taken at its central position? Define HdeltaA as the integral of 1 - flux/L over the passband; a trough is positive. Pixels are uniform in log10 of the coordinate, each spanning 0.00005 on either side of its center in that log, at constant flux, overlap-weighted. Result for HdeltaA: -4.4 Ang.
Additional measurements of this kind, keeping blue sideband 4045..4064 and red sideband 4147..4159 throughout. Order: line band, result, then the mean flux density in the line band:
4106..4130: -2.76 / 180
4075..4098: -1.70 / 177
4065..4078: 0.10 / 165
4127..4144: -0.96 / 169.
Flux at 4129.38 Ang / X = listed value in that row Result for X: 173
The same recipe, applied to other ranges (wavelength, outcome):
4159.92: 173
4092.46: 175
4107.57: 196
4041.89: 156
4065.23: 162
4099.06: 184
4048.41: 176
